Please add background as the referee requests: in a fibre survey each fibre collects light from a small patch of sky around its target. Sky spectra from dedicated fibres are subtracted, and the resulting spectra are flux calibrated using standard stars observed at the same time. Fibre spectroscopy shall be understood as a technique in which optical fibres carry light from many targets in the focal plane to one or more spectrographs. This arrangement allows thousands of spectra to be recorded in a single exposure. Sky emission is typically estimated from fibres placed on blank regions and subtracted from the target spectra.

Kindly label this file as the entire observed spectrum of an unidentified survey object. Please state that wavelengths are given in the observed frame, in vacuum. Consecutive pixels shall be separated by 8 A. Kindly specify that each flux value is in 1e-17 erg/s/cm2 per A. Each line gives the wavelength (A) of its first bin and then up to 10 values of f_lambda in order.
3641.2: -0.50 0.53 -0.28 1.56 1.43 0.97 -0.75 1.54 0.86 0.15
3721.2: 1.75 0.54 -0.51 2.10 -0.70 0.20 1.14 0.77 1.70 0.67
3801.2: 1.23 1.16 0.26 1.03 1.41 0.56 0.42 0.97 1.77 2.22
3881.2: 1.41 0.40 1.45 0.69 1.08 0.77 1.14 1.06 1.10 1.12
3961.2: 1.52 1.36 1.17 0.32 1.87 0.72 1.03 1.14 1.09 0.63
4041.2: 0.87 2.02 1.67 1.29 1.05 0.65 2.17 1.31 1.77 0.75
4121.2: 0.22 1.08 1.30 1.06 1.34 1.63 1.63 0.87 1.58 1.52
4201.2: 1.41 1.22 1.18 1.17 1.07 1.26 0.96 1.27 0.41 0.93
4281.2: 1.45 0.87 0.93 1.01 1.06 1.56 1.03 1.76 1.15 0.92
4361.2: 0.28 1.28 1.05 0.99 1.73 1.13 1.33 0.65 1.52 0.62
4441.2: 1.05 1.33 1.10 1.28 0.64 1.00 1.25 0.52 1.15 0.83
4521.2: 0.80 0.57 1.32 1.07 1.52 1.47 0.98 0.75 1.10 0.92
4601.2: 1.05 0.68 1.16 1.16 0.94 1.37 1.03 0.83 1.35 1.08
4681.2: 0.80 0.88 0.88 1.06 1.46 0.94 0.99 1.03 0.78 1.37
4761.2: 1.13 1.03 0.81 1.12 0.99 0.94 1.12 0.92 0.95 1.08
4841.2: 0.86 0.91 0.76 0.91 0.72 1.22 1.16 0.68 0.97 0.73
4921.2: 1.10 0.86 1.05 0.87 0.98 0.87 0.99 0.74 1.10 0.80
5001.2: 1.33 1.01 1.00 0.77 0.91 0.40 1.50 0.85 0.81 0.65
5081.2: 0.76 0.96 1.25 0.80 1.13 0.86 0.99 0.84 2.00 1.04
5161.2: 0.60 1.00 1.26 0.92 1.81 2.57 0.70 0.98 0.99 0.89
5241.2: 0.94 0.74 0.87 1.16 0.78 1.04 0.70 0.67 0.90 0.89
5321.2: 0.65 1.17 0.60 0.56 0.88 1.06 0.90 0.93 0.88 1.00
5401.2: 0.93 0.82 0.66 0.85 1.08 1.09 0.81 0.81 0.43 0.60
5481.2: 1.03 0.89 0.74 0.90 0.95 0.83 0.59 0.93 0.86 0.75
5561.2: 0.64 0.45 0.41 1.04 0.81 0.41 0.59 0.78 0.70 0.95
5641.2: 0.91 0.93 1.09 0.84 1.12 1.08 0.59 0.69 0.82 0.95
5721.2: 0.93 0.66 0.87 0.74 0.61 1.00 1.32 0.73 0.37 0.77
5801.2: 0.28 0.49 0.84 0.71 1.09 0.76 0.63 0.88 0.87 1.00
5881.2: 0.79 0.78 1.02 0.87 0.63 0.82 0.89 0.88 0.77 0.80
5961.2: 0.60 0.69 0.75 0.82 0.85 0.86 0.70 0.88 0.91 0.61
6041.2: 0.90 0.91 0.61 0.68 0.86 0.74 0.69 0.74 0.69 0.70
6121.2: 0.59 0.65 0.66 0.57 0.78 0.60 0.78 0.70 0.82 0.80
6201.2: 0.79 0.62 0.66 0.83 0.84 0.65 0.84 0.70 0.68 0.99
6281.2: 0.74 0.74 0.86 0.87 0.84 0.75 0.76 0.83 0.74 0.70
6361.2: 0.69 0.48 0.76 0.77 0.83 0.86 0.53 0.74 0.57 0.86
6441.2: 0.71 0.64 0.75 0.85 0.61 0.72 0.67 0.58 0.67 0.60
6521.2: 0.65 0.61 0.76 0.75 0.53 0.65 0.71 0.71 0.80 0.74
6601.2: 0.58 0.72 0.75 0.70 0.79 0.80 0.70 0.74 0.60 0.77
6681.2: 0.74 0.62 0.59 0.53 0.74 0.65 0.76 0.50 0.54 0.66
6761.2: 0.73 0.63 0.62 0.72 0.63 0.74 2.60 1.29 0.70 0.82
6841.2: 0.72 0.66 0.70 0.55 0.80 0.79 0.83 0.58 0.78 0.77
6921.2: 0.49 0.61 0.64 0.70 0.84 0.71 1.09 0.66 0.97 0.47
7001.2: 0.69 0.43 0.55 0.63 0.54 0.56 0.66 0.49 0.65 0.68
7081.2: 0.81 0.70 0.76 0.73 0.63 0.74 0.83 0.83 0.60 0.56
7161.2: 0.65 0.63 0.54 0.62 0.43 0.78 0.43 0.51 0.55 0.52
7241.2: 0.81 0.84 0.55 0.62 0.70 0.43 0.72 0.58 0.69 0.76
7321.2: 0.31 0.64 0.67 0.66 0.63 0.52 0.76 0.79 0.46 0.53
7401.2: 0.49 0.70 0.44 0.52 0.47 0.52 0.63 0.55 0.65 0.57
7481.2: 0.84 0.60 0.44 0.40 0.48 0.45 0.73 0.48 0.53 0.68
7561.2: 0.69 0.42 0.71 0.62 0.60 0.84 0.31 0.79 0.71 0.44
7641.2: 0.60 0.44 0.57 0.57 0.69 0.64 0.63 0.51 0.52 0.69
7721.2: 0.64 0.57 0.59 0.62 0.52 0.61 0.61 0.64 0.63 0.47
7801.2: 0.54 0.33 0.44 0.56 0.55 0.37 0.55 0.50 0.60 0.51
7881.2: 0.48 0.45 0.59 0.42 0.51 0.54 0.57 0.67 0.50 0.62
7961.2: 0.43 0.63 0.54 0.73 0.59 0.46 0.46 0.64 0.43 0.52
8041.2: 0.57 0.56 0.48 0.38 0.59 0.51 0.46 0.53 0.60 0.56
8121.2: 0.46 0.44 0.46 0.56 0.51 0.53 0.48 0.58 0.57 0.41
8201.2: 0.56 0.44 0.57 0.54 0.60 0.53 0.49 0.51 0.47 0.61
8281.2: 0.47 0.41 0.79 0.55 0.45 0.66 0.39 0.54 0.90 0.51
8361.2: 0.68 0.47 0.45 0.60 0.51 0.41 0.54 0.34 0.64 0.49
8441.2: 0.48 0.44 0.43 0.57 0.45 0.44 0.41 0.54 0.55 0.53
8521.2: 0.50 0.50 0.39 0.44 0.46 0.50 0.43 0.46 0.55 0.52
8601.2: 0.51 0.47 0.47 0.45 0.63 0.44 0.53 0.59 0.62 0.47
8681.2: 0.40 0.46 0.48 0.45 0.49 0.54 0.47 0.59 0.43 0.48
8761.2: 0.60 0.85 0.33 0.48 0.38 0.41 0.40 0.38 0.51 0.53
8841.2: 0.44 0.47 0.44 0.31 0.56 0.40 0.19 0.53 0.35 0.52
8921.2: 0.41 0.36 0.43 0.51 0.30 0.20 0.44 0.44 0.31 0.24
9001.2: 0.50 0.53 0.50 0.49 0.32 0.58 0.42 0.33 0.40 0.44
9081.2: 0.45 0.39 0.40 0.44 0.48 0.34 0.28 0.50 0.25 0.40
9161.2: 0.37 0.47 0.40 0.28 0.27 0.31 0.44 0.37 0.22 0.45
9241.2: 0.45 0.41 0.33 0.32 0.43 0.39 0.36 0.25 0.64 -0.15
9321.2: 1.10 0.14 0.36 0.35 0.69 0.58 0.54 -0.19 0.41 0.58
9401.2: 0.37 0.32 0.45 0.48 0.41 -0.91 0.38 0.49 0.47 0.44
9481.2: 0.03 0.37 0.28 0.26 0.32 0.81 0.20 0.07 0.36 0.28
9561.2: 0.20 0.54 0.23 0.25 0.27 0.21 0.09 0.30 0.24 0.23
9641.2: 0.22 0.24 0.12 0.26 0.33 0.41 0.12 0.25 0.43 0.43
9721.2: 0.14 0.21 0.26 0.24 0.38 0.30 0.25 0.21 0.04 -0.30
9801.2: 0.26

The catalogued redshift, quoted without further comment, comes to 0.04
